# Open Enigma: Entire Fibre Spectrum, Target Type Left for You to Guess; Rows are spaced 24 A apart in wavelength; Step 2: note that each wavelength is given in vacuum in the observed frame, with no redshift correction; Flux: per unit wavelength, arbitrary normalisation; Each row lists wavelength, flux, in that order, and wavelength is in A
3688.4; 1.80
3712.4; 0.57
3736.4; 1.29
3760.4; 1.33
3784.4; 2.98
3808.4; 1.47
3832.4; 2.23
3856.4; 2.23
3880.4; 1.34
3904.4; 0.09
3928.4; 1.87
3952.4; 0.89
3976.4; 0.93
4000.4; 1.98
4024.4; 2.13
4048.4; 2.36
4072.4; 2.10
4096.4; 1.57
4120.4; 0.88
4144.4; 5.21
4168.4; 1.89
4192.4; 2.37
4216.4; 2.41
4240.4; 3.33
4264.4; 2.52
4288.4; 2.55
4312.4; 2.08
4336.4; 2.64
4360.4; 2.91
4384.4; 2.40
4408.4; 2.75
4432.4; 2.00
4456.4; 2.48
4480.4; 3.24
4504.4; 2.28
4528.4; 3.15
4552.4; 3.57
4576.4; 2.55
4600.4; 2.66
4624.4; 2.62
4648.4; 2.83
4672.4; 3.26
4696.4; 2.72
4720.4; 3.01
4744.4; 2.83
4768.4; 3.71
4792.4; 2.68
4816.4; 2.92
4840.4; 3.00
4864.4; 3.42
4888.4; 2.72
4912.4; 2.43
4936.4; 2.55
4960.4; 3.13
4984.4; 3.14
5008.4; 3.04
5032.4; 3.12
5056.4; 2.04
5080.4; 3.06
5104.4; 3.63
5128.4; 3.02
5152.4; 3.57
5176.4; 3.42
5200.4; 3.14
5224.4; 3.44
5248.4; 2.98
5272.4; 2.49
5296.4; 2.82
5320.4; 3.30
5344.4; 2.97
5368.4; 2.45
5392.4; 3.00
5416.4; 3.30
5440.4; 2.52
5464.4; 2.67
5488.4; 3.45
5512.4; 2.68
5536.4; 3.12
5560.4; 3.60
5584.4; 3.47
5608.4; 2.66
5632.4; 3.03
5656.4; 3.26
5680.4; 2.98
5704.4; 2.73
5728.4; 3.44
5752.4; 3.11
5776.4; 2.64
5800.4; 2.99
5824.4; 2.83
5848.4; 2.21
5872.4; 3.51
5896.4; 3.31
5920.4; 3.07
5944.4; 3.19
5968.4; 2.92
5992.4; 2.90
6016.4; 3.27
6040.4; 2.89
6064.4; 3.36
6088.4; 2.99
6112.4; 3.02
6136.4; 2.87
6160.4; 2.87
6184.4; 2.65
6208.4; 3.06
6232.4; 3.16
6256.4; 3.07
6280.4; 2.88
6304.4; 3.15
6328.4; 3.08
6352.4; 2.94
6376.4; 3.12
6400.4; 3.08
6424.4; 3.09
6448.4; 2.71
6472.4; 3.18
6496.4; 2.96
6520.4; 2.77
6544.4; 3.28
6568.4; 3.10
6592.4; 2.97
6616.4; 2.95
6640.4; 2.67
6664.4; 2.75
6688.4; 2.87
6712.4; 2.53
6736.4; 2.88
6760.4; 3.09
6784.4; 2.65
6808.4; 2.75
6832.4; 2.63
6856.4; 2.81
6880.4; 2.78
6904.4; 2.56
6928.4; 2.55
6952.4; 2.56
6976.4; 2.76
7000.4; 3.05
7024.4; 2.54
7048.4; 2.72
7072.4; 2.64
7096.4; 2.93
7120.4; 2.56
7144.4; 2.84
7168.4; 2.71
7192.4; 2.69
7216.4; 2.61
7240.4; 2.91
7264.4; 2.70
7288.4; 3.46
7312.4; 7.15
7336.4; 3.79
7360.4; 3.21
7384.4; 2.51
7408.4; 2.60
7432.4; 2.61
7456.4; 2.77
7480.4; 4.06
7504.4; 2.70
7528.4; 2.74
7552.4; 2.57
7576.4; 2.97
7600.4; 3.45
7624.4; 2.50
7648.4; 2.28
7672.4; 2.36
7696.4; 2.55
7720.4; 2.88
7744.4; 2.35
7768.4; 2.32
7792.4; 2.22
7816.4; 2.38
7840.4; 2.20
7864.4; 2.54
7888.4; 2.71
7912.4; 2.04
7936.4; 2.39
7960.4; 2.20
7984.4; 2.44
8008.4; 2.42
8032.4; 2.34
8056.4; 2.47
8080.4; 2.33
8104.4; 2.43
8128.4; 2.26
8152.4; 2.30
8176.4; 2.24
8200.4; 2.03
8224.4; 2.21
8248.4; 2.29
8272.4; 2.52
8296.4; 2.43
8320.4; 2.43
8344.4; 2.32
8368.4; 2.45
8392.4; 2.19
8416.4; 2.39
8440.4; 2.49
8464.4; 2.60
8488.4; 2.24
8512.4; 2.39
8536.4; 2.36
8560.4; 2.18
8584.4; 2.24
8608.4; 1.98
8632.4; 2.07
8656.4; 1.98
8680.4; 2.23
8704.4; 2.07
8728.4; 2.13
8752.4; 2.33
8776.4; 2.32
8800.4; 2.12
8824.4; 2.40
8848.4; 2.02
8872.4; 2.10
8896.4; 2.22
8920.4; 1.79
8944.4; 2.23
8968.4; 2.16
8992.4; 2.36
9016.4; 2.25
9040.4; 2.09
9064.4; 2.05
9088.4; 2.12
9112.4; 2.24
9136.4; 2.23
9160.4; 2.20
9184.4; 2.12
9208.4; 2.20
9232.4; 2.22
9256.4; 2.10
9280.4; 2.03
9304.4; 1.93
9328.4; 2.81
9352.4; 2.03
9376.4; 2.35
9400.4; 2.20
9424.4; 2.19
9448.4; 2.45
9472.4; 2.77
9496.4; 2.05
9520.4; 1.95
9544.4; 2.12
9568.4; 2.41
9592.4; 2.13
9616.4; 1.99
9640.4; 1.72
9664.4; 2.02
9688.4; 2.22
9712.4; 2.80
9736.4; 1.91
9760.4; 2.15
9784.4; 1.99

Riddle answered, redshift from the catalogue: 0.112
